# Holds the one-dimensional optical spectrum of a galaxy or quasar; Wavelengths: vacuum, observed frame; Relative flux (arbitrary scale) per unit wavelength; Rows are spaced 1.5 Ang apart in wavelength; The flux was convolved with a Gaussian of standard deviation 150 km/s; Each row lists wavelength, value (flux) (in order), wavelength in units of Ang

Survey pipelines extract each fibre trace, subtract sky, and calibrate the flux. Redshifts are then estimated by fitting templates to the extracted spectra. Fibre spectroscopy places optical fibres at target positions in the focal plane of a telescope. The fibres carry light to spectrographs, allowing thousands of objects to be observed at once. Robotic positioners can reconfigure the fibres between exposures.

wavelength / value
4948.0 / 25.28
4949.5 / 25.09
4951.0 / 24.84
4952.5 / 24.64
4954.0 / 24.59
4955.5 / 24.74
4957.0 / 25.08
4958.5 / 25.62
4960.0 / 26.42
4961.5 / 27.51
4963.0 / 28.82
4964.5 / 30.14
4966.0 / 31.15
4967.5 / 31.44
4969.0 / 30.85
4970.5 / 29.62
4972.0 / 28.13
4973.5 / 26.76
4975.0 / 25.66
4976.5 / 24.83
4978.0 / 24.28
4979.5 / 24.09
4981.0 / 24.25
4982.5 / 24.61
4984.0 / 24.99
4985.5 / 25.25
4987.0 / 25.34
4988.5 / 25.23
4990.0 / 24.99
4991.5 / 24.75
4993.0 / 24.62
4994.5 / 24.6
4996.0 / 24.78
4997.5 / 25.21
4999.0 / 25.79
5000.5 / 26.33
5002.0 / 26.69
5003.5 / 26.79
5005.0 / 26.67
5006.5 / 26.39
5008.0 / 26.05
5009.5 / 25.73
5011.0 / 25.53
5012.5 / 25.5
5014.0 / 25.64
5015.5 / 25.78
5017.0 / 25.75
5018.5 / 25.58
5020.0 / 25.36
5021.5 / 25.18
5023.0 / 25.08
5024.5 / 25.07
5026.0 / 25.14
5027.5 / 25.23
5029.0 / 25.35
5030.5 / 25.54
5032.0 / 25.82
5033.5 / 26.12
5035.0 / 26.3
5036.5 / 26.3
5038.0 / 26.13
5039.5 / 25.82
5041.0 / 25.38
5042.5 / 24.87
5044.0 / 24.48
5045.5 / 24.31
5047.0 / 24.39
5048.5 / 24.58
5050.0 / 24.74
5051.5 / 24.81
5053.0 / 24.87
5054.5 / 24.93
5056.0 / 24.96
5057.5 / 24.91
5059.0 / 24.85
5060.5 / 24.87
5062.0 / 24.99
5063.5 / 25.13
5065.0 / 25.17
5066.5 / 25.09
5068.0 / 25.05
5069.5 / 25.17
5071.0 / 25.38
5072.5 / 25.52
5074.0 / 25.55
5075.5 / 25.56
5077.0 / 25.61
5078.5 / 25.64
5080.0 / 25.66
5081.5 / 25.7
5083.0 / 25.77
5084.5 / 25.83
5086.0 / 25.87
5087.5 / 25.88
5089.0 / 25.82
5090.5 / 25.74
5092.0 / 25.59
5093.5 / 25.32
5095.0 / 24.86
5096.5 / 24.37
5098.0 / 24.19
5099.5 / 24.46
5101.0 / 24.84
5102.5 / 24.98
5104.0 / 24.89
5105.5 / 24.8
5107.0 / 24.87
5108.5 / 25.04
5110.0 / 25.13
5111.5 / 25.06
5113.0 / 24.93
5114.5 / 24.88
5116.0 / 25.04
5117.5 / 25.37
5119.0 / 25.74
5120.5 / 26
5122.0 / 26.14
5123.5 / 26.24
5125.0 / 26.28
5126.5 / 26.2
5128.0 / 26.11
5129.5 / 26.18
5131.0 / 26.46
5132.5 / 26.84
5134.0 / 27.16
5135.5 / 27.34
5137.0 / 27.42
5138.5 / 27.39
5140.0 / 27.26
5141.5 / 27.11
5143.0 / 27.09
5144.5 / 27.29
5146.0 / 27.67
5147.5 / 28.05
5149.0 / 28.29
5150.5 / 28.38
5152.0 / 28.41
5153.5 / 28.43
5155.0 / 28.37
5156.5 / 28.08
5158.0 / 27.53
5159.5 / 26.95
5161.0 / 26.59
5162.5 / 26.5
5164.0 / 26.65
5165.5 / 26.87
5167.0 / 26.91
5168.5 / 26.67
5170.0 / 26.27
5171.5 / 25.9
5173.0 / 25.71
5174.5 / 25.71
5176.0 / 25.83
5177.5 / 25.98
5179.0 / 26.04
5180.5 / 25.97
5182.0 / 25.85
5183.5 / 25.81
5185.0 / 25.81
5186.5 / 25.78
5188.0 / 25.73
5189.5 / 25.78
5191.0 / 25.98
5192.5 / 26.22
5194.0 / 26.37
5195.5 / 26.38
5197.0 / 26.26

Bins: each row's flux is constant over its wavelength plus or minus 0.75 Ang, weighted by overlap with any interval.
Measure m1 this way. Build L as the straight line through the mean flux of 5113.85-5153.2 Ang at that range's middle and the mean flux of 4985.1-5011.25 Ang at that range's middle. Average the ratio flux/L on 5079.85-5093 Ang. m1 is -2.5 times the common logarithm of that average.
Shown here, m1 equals 0.03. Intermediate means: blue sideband 25.6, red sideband 26.8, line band 25.8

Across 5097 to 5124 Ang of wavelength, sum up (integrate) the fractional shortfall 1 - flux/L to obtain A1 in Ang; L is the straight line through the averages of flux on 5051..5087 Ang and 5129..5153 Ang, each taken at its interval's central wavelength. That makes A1 1.4 Ang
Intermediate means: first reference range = 25.3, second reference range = 27.4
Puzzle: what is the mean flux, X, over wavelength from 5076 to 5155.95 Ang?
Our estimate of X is 26.1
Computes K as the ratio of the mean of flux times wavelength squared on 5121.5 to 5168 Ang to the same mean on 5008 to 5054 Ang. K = 1.1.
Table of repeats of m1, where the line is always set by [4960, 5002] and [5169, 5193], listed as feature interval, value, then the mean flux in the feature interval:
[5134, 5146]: -0.05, 27.3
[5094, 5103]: 0.06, 24.6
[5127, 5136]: -0.03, 26.6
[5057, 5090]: 0.03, 25.4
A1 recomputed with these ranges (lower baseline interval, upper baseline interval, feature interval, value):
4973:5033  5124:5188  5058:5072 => 0.48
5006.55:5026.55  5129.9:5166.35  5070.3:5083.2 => 0.39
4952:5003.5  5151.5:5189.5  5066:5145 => 2.14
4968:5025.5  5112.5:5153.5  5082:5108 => 1.27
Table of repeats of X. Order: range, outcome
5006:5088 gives 25.4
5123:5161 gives 27.3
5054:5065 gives 25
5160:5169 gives 26.7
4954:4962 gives 25.7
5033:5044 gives 25.7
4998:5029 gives 25.7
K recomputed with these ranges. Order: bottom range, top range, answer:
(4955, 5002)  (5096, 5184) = 1.07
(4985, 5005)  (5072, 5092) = 1.04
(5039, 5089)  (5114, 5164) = 1.10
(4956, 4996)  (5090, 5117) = 0.99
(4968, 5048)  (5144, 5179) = 1.12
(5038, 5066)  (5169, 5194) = 1.09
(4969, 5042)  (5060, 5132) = 1.03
